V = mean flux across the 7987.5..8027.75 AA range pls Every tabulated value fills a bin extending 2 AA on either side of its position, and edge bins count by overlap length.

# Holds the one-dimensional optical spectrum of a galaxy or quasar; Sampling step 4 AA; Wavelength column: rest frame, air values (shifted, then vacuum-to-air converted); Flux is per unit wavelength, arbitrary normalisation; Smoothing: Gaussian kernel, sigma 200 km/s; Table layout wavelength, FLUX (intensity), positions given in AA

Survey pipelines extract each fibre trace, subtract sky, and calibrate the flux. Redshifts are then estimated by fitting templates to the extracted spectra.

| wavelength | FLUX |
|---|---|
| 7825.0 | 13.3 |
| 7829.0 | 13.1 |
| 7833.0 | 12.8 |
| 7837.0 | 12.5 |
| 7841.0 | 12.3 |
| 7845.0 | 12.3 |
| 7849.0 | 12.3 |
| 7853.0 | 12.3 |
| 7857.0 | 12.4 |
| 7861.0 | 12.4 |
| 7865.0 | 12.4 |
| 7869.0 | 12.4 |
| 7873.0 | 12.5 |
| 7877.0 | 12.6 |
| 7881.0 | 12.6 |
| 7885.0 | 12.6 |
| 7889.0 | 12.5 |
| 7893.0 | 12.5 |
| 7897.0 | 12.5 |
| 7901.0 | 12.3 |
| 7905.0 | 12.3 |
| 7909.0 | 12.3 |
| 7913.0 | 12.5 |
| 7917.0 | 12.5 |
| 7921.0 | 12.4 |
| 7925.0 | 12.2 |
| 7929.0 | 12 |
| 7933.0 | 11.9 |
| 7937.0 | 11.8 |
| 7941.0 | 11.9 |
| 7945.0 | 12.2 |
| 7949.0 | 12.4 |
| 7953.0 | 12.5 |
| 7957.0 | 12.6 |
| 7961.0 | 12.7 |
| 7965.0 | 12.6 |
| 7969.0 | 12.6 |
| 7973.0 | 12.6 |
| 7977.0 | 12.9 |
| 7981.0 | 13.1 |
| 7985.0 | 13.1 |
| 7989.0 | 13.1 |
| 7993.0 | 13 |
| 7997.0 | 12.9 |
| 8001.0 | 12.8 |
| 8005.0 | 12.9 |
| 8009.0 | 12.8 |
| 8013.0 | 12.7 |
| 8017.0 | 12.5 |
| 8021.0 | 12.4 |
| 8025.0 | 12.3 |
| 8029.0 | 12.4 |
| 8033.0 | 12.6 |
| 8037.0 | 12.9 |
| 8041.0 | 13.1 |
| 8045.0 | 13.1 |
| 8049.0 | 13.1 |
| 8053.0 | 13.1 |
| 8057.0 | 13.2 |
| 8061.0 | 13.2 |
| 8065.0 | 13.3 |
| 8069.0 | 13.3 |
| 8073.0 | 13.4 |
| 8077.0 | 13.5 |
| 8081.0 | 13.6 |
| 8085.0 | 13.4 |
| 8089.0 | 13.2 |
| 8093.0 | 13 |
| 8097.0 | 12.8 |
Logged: 12.7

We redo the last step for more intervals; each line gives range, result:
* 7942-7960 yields 12.4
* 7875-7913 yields 12.5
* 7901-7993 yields 12.5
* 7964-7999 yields 12.9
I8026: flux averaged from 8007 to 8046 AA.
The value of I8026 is 12.7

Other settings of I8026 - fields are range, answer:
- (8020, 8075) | 13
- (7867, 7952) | 12.3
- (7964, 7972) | 12.6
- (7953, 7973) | 12.6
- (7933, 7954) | 12.1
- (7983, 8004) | 13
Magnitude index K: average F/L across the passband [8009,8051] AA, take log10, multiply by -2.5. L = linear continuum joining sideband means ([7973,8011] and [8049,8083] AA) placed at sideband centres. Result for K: 0.03 mag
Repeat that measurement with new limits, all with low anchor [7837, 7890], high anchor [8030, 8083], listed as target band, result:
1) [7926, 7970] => 0.04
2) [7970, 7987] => 0.00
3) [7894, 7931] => 0.02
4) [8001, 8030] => 0.04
